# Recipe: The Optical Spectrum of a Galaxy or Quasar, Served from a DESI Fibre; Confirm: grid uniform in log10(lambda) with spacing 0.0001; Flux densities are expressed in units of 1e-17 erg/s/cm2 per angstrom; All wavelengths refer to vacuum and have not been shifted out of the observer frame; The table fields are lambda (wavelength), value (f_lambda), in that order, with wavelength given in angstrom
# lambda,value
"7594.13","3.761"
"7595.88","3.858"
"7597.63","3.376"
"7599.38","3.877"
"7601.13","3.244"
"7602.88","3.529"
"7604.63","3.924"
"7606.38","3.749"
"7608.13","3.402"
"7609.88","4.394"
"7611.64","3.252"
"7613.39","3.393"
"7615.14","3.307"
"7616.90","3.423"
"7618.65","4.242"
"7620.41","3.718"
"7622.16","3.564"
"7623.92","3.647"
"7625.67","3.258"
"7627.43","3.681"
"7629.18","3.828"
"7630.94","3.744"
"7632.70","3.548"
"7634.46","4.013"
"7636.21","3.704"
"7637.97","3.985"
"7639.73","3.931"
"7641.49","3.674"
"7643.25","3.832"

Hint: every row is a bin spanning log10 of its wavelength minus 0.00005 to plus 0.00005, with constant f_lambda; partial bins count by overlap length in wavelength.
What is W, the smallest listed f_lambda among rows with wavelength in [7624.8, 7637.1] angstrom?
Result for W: 3.258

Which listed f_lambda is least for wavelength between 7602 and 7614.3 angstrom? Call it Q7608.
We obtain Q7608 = 3.252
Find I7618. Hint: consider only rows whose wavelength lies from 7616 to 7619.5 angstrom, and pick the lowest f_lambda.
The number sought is 3.423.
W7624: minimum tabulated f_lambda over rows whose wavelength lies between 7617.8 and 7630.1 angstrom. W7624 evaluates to 3.258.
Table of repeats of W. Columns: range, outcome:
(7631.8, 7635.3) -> 3.548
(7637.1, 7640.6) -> 3.931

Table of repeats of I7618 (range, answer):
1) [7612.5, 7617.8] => 3.307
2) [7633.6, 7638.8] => 3.704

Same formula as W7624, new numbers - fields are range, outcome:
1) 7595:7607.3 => 3.244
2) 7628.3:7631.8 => 3.744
